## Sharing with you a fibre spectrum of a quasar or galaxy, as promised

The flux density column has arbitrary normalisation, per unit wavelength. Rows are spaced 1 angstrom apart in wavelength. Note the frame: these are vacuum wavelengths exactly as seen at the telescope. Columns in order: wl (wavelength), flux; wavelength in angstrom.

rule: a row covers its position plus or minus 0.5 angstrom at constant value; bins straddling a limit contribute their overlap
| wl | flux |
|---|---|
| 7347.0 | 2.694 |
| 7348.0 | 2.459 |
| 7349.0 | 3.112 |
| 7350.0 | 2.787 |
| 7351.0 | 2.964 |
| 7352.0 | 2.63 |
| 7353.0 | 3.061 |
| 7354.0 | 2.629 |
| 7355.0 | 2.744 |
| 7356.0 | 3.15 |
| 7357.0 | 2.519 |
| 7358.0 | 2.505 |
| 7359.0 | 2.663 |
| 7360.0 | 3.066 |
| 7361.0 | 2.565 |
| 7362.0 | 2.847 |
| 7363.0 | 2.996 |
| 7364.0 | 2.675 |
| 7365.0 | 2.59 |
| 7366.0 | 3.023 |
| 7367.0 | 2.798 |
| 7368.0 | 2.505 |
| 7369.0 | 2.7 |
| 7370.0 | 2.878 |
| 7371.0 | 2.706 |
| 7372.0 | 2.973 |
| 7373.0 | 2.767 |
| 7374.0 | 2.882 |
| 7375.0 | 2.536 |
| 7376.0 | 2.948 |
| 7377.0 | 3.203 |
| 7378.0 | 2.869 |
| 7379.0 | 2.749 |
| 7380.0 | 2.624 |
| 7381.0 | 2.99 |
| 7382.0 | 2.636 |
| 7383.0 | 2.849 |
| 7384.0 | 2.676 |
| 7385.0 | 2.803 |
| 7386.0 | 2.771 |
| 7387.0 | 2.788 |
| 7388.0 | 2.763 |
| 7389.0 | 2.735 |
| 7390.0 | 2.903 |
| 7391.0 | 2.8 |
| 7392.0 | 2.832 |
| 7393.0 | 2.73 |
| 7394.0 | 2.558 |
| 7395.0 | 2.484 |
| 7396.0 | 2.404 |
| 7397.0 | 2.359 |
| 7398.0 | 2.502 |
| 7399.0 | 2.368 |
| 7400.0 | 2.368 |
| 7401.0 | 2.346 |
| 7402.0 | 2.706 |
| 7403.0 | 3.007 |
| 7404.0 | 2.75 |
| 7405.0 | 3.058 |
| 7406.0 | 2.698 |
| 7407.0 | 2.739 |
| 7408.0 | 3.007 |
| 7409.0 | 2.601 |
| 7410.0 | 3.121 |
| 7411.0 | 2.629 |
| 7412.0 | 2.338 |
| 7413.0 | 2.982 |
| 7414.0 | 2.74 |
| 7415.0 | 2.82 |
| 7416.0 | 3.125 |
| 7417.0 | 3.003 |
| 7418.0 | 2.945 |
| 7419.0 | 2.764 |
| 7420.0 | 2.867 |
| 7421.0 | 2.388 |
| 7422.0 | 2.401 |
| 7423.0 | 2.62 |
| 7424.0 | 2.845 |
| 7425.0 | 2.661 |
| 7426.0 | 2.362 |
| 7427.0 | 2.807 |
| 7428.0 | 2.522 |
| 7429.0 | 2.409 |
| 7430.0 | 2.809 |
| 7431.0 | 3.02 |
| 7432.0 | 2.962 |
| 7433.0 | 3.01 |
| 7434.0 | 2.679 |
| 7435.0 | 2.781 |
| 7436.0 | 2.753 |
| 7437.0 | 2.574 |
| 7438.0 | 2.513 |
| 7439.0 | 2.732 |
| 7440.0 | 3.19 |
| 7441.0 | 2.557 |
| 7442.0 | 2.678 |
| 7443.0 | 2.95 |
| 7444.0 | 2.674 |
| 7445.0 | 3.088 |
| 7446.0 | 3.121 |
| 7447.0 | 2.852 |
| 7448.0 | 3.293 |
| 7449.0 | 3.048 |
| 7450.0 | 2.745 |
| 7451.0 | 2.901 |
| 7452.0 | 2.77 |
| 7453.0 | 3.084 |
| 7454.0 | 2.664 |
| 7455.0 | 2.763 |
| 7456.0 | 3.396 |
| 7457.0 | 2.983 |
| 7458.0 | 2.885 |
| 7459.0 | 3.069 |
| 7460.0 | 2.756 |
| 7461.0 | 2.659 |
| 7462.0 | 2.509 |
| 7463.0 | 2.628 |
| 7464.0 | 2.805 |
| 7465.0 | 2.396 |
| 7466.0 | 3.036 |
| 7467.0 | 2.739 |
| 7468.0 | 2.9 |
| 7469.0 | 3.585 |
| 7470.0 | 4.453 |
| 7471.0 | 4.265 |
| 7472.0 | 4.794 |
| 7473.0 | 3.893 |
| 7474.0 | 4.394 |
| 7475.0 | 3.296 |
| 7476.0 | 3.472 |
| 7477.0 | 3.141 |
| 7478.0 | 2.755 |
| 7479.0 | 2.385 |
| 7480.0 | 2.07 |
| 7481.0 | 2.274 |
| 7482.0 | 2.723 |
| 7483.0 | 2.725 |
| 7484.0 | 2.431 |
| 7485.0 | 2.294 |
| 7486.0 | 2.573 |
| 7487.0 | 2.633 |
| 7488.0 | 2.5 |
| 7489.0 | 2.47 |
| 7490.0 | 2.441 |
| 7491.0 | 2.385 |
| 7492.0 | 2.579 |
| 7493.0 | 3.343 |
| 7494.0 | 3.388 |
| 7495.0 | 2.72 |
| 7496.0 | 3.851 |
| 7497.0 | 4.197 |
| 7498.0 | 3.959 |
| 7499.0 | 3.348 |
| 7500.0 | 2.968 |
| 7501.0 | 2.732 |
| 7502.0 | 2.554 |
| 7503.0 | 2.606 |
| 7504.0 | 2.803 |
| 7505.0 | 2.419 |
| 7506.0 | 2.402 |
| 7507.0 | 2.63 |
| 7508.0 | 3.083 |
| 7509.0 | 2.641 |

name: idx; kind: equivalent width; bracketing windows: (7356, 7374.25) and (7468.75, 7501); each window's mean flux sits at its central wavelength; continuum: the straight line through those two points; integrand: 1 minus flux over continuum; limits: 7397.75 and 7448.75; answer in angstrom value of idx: 3.1 angstrom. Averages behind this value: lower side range 2.77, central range 2.76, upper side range 3.12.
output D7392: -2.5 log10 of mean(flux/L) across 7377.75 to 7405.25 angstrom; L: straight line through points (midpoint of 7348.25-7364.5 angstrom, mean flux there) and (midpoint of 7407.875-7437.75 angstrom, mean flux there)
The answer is 0.033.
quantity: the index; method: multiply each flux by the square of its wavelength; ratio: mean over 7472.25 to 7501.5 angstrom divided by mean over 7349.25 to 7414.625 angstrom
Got 1.11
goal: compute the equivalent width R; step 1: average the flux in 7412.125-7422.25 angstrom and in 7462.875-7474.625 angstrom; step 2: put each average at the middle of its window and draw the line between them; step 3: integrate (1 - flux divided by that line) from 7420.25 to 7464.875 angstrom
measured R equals 5.0 angstrom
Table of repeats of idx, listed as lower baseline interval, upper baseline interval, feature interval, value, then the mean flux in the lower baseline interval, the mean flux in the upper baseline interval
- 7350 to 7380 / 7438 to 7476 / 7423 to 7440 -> 1.6 angstrom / 2.79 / 3.09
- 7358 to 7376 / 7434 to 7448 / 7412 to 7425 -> 0.2 angstrom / 2.77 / 2.82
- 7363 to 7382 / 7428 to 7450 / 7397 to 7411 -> 0.6 angstrom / 2.8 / 2.83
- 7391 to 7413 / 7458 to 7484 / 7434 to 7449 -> 0.3 angstrom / 2.66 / 3.09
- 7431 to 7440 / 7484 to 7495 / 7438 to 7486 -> -4.7 angstrom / 2.79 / 2.65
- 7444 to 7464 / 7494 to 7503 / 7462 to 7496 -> 1.1 angstrom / 2.9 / 3.26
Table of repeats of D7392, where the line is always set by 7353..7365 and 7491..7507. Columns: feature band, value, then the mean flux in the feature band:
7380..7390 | 0.01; 2.78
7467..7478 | -0.24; 3.72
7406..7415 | 0.04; 2.77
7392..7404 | 0.12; 2.55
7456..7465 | 0.06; 2.8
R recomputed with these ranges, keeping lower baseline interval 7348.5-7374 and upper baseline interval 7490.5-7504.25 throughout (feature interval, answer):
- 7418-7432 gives 1.3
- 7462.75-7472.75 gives -1.2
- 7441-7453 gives 0.3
